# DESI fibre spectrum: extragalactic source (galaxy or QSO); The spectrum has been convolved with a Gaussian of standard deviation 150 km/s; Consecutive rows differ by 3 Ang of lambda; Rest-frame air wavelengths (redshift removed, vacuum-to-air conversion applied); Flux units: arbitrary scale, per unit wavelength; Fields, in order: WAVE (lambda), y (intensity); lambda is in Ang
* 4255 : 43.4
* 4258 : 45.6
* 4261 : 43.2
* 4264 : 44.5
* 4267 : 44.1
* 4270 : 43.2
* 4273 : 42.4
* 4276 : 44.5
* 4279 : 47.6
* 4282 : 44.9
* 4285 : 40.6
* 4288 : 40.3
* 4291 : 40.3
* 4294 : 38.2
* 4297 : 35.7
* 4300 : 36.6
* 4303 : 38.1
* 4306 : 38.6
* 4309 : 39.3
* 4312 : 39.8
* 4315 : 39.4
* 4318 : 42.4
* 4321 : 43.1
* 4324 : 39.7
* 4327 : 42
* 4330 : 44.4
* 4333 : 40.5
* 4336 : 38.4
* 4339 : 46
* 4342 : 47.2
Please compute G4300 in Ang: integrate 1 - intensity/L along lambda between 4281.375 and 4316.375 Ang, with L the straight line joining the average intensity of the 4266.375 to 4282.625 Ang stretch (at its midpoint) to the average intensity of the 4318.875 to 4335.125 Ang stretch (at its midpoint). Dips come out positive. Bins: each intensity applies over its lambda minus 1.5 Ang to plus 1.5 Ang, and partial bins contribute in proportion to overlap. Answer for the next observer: 3.3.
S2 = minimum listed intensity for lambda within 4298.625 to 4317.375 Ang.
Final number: 36.6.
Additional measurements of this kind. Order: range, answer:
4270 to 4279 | 42.4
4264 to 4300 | 35.7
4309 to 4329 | 39.3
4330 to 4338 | 38.4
